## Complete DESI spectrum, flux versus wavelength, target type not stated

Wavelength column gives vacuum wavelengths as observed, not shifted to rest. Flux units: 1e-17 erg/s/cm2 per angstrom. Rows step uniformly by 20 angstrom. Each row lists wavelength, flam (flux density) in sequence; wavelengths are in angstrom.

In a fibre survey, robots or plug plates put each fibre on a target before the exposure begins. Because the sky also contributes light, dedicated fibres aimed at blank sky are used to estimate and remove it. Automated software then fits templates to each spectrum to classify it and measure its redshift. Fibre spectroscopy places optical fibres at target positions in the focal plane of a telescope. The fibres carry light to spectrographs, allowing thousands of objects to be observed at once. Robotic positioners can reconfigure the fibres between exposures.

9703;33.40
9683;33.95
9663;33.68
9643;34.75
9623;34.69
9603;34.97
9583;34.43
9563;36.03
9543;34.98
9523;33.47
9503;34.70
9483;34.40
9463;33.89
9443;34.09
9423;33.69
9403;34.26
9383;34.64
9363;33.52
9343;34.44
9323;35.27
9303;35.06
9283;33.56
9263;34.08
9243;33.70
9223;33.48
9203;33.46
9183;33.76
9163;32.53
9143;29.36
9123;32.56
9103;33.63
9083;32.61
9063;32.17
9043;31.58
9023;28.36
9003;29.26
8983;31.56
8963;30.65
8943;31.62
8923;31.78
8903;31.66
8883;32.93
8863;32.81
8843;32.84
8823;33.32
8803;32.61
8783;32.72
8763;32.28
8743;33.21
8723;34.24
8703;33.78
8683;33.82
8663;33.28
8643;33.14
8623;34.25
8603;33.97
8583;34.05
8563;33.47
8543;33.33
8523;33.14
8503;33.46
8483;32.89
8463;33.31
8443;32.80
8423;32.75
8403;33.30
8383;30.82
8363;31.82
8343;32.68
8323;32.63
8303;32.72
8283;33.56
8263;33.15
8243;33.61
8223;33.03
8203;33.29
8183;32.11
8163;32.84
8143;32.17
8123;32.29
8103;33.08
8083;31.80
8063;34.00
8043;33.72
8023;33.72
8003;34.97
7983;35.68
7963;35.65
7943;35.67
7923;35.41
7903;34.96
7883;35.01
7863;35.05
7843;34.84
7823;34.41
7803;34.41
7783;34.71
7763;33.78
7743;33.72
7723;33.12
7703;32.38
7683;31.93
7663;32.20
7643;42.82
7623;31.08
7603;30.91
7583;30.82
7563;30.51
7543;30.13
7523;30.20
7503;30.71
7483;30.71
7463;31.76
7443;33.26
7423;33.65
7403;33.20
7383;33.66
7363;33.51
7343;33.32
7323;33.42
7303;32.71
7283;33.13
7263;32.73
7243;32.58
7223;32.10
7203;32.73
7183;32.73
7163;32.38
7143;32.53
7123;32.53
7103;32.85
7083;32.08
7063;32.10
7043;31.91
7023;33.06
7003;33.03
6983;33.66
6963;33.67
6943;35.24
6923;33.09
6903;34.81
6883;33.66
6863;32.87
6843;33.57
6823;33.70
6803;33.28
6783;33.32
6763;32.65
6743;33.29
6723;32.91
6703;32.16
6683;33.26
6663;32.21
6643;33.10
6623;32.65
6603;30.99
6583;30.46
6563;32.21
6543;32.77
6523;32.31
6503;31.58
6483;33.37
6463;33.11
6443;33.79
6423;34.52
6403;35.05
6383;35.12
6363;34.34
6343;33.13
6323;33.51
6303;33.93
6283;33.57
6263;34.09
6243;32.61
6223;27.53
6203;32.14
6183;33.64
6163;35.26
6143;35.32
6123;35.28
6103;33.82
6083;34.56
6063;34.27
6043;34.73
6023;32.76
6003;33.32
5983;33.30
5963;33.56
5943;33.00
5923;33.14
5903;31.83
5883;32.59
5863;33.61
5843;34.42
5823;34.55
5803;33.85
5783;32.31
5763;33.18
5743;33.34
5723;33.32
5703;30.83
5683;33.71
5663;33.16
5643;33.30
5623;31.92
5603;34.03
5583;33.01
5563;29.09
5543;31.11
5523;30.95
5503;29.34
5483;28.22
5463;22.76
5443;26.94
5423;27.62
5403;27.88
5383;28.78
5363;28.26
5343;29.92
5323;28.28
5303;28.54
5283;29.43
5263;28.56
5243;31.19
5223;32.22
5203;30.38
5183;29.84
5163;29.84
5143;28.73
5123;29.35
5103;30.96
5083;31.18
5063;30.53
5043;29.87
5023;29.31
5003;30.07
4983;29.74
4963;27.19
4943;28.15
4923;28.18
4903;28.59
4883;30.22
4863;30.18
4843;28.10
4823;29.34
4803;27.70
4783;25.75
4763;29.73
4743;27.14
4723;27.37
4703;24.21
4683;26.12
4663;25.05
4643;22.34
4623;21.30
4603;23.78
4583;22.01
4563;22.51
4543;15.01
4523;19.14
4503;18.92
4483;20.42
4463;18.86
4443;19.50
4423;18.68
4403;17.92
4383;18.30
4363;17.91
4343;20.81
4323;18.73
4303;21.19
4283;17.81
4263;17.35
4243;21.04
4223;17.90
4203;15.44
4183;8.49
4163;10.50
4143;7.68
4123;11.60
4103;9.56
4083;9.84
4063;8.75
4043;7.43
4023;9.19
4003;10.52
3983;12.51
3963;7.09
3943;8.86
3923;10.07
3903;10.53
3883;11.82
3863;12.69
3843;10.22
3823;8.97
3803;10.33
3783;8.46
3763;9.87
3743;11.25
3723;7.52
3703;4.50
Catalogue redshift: 0.05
